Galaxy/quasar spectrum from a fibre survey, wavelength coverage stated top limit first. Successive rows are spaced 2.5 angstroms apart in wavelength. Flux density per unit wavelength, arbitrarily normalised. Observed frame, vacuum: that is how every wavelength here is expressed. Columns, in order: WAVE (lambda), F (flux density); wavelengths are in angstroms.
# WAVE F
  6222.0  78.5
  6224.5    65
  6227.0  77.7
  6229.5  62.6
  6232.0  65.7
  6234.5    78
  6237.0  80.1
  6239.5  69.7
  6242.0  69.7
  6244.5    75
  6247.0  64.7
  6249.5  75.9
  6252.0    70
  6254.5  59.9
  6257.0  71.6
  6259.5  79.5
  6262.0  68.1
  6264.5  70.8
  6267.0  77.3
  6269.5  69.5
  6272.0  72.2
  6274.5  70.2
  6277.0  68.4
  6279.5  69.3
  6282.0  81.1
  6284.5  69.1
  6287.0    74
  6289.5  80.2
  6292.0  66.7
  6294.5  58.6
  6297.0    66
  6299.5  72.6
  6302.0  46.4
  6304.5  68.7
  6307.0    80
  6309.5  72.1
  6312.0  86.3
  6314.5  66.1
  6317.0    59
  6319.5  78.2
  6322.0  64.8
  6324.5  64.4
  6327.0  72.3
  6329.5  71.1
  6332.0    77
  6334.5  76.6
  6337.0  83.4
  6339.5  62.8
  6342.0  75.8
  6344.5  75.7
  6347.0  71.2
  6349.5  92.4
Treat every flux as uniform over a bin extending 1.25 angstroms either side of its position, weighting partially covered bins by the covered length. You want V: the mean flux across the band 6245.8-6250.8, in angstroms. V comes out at 70.4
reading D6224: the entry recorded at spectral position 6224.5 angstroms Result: 65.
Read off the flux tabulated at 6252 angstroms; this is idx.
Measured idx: 70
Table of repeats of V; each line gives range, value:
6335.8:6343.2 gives 73.9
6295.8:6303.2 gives 61.7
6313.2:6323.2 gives 67.1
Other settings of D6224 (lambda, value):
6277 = 68.4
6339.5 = 62.8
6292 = 66.7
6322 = 64.8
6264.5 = 70.8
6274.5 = 70.2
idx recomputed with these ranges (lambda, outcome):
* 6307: 80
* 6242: 69.7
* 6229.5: 62.6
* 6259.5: 79.5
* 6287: 74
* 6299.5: 72.6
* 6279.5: 69.3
